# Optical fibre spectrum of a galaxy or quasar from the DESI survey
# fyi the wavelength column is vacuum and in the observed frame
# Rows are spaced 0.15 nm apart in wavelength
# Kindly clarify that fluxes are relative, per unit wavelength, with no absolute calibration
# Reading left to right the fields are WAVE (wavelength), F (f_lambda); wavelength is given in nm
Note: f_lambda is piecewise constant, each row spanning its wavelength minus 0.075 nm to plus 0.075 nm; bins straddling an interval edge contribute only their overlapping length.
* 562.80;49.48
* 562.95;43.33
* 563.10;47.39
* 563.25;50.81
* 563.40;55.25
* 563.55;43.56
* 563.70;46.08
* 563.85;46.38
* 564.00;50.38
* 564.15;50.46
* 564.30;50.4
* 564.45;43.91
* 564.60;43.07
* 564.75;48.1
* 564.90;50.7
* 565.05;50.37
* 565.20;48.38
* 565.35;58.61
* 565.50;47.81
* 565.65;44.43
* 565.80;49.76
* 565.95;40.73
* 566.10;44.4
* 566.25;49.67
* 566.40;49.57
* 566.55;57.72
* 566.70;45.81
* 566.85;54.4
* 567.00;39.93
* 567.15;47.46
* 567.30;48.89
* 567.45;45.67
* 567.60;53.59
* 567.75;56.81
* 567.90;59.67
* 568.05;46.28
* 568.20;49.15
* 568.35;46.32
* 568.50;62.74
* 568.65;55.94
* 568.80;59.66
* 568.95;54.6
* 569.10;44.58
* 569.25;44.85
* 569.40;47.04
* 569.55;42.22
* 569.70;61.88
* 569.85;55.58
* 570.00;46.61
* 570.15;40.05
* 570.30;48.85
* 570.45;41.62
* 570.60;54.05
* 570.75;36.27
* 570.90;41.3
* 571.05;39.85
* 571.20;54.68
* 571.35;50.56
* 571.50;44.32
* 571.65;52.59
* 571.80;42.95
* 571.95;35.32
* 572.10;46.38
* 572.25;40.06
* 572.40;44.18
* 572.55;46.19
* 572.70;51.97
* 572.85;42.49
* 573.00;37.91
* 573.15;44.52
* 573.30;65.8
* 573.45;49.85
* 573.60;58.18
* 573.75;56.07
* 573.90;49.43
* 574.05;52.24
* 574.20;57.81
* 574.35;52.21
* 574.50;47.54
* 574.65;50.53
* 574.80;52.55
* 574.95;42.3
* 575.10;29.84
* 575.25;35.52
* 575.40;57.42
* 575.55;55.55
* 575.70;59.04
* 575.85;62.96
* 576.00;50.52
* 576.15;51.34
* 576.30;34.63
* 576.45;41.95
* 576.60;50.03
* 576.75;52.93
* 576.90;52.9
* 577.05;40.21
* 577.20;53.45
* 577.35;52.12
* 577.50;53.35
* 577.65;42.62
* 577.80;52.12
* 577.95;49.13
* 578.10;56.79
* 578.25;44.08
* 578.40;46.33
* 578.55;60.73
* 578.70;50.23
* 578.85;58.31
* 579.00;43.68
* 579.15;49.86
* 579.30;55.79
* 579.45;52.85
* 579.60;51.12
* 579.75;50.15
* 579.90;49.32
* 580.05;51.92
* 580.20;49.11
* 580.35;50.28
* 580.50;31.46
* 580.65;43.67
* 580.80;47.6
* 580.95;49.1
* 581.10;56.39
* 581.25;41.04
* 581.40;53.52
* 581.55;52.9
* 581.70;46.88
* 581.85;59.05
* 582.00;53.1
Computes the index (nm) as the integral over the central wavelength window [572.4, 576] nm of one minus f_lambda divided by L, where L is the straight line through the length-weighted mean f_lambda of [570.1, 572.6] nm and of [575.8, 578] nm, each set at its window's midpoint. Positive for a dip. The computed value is -0.25 nm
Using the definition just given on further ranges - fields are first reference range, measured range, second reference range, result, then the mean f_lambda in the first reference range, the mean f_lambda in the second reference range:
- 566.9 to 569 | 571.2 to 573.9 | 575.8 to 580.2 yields 0.17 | 51.9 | 50.3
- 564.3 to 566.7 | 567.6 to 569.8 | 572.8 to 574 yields -0.13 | 48.5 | 50.7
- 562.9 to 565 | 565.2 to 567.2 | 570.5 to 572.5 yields -0.06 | 47.9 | 44.8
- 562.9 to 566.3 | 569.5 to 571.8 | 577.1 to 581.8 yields 0.07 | 48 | 49.9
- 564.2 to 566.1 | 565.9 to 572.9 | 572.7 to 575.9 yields 0.11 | 47.9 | 50.4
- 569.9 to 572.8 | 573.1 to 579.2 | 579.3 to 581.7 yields -0.43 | 45.2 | 48.9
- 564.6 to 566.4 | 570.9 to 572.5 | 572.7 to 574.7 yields 0.18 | 48.3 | 51.2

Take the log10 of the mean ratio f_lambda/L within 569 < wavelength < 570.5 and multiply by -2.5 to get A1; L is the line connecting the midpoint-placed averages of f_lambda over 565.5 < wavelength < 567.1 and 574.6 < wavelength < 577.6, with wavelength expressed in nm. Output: 0.01 mag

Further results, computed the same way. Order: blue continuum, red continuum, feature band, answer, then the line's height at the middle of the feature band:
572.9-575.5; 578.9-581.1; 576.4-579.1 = -0.03 mag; 48.9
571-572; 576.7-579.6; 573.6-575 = -0.08 mag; 48.2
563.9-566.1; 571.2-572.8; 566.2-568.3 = -0.06 mag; 47.4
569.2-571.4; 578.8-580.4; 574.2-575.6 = 0.03 mag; 49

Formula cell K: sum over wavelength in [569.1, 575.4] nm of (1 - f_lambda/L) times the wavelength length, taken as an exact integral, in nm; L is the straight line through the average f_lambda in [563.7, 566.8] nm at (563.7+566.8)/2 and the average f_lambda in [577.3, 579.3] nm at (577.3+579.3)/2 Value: 0.32 nm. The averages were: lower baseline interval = 48.5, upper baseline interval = 50.9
